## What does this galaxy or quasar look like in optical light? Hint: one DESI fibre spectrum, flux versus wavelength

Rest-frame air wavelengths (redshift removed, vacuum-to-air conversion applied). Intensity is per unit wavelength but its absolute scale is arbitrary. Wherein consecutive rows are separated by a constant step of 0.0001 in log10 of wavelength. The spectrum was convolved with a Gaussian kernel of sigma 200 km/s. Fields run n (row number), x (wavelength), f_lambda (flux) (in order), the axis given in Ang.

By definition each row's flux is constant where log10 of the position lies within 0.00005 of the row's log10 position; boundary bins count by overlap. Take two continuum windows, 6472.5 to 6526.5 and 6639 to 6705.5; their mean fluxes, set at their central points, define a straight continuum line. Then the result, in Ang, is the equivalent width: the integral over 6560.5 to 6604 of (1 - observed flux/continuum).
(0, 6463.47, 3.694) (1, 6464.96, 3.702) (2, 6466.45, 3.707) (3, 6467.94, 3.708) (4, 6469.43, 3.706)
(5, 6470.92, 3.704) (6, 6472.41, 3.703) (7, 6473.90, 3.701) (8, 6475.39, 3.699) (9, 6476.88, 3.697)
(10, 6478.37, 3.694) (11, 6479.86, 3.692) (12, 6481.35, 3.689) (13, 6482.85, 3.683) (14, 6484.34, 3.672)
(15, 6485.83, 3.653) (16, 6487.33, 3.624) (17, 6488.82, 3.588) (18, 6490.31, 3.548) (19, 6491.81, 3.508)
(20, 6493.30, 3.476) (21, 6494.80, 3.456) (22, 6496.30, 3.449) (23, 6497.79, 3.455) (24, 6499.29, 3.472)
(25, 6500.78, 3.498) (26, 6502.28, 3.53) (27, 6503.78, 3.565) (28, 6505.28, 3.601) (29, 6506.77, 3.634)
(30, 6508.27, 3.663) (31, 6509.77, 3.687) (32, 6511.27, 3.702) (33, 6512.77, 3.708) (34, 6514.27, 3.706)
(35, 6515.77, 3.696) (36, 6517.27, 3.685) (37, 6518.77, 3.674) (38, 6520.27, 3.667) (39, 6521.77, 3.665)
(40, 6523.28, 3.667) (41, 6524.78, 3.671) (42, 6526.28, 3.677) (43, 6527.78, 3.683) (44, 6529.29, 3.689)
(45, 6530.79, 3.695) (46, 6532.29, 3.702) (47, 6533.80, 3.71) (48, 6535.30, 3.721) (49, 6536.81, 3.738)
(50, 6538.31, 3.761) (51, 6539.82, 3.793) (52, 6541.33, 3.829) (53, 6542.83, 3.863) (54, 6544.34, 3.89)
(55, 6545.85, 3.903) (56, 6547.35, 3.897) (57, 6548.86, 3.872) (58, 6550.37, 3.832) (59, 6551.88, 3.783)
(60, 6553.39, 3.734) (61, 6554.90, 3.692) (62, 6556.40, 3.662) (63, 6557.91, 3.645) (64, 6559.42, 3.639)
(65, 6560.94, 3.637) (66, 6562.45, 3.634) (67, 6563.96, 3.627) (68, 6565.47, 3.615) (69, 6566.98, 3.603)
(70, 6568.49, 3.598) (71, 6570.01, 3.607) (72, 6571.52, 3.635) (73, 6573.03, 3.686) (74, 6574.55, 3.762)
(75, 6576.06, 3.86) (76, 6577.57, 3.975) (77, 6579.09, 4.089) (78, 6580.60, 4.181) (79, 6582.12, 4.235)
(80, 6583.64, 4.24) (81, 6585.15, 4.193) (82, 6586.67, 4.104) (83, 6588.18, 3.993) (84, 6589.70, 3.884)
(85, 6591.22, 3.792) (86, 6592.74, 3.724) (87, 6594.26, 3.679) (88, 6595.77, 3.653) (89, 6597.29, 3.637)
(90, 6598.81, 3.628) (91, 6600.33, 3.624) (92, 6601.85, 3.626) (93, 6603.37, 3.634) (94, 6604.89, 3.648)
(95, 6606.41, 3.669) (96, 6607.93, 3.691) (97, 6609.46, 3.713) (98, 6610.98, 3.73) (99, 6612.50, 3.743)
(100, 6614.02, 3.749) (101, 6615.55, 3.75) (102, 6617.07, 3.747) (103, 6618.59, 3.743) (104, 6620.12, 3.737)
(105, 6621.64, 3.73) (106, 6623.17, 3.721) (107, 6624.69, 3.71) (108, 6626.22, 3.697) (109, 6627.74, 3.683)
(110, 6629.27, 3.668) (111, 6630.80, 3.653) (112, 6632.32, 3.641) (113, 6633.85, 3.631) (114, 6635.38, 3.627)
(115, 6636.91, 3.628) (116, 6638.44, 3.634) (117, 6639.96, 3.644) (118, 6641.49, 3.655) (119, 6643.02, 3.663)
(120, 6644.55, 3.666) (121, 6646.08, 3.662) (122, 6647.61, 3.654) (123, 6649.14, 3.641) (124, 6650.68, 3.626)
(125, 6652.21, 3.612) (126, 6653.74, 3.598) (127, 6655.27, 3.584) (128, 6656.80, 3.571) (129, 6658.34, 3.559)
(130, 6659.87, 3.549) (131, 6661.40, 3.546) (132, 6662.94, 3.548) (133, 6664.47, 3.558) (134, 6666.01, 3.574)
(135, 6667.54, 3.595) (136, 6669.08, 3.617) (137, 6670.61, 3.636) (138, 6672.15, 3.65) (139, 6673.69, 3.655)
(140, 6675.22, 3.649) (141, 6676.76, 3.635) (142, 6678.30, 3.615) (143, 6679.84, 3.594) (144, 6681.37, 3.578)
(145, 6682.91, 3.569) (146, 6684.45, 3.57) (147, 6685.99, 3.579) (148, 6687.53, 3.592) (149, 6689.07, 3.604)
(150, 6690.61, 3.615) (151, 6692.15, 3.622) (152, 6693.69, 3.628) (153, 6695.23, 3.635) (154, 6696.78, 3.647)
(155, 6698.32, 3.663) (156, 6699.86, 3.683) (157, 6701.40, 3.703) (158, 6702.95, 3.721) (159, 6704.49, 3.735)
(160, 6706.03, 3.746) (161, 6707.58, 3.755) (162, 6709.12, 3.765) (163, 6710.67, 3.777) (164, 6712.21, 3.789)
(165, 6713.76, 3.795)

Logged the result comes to -2.1 Ang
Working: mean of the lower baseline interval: 3.62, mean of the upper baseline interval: 3.62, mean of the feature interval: 3.8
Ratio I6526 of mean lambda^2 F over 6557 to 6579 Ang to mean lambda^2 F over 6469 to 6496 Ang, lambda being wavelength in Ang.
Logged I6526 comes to 1.0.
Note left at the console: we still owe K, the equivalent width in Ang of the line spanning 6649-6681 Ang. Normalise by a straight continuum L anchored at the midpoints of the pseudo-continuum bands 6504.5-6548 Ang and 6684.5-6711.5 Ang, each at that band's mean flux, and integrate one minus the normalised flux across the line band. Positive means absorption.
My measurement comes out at 0.7 Ang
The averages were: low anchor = 3.72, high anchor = 3.67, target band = 3.6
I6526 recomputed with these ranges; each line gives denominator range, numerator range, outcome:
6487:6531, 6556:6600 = 1.07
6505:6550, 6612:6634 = 1.02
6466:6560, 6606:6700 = 1.03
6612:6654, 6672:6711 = 1.01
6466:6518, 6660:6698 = 1.05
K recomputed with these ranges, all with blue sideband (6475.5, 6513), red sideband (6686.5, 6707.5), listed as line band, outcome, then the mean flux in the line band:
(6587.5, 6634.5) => -0.93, 3.71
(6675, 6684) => 0.13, 3.6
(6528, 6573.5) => -1.34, 3.72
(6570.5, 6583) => -1.03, 3.92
